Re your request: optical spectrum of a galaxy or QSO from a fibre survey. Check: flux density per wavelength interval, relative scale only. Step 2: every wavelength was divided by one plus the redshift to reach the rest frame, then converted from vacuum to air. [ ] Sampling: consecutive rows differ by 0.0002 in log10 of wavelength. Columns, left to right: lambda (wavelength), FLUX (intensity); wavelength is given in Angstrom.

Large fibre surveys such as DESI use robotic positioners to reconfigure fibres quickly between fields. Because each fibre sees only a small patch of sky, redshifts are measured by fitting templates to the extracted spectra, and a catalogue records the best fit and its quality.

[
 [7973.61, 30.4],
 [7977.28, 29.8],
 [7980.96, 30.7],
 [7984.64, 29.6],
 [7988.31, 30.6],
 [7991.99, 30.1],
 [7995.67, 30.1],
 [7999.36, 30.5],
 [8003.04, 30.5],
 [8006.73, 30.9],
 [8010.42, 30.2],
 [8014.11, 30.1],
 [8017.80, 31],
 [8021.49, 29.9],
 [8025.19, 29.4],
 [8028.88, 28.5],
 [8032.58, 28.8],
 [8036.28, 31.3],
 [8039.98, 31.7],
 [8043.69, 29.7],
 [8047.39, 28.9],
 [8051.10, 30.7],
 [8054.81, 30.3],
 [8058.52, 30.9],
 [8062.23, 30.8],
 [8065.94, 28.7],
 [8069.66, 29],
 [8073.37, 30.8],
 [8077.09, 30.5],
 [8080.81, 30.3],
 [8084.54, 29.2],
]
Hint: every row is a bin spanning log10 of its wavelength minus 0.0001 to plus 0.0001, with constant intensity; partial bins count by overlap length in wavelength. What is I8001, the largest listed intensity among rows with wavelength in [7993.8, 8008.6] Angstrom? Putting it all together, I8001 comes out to 30.9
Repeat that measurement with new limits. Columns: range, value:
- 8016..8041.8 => 31.7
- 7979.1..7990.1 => 30.7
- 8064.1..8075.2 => 30.8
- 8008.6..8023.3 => 31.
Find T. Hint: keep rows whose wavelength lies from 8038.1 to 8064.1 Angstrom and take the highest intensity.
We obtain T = 31.7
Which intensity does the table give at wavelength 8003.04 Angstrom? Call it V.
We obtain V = 30.5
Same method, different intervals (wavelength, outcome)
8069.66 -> 29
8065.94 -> 28.7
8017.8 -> 31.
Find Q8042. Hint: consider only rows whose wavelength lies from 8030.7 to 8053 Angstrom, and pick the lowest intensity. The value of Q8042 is 28.8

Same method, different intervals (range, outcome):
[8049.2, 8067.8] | 28.7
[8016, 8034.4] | 28.5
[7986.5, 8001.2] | 30.1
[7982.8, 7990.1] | 29.6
